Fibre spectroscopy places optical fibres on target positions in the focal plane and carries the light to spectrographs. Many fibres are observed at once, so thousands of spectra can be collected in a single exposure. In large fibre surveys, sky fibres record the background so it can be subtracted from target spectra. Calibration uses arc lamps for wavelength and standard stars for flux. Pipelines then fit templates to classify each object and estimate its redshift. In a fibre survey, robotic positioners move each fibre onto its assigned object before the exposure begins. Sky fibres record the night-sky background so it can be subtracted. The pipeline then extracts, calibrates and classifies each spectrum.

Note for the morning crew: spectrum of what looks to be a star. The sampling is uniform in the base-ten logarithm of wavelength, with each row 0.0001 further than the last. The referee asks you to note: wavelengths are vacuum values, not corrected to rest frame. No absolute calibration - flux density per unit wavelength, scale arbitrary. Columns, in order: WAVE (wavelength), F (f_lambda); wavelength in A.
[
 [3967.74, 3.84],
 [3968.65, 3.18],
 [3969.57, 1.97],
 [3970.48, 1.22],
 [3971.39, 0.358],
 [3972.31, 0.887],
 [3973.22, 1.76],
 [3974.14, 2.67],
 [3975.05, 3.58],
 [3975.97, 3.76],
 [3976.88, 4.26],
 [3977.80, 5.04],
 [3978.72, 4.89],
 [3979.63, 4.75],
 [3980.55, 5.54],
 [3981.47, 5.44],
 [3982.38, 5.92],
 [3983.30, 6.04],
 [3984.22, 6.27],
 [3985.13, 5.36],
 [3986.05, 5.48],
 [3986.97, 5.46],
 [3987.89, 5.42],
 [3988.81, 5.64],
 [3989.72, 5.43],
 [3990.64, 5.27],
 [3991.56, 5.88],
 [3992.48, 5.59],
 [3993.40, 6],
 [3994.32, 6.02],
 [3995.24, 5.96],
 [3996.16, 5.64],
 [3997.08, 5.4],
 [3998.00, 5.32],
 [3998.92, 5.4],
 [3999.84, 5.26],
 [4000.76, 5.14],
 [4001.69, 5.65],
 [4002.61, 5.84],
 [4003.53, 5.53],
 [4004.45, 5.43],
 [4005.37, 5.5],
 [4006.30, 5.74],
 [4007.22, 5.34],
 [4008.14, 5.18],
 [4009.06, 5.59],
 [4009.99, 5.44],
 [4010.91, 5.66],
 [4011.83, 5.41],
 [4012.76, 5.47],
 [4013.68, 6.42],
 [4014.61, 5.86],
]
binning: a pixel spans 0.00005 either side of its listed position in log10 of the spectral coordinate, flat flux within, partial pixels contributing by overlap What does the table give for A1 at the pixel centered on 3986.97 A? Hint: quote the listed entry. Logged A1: 5.46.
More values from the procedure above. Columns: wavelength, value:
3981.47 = 5.44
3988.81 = 5.64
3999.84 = 5.26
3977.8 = 5.04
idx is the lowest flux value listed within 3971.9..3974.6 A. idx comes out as 0.887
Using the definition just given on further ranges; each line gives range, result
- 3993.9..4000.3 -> 5.26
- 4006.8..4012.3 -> 5.18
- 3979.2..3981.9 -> 4.75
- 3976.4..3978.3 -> 4.26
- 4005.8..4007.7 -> 5.34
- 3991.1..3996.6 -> 5.59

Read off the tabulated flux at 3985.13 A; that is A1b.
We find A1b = 5.36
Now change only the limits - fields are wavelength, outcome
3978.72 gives 4.89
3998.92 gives 5.4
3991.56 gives 5.88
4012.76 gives 5.47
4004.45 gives 5.43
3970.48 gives 1.22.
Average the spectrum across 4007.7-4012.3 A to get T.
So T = 5.45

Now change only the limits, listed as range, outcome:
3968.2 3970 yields 2.57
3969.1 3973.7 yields 1.25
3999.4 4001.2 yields 5.2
